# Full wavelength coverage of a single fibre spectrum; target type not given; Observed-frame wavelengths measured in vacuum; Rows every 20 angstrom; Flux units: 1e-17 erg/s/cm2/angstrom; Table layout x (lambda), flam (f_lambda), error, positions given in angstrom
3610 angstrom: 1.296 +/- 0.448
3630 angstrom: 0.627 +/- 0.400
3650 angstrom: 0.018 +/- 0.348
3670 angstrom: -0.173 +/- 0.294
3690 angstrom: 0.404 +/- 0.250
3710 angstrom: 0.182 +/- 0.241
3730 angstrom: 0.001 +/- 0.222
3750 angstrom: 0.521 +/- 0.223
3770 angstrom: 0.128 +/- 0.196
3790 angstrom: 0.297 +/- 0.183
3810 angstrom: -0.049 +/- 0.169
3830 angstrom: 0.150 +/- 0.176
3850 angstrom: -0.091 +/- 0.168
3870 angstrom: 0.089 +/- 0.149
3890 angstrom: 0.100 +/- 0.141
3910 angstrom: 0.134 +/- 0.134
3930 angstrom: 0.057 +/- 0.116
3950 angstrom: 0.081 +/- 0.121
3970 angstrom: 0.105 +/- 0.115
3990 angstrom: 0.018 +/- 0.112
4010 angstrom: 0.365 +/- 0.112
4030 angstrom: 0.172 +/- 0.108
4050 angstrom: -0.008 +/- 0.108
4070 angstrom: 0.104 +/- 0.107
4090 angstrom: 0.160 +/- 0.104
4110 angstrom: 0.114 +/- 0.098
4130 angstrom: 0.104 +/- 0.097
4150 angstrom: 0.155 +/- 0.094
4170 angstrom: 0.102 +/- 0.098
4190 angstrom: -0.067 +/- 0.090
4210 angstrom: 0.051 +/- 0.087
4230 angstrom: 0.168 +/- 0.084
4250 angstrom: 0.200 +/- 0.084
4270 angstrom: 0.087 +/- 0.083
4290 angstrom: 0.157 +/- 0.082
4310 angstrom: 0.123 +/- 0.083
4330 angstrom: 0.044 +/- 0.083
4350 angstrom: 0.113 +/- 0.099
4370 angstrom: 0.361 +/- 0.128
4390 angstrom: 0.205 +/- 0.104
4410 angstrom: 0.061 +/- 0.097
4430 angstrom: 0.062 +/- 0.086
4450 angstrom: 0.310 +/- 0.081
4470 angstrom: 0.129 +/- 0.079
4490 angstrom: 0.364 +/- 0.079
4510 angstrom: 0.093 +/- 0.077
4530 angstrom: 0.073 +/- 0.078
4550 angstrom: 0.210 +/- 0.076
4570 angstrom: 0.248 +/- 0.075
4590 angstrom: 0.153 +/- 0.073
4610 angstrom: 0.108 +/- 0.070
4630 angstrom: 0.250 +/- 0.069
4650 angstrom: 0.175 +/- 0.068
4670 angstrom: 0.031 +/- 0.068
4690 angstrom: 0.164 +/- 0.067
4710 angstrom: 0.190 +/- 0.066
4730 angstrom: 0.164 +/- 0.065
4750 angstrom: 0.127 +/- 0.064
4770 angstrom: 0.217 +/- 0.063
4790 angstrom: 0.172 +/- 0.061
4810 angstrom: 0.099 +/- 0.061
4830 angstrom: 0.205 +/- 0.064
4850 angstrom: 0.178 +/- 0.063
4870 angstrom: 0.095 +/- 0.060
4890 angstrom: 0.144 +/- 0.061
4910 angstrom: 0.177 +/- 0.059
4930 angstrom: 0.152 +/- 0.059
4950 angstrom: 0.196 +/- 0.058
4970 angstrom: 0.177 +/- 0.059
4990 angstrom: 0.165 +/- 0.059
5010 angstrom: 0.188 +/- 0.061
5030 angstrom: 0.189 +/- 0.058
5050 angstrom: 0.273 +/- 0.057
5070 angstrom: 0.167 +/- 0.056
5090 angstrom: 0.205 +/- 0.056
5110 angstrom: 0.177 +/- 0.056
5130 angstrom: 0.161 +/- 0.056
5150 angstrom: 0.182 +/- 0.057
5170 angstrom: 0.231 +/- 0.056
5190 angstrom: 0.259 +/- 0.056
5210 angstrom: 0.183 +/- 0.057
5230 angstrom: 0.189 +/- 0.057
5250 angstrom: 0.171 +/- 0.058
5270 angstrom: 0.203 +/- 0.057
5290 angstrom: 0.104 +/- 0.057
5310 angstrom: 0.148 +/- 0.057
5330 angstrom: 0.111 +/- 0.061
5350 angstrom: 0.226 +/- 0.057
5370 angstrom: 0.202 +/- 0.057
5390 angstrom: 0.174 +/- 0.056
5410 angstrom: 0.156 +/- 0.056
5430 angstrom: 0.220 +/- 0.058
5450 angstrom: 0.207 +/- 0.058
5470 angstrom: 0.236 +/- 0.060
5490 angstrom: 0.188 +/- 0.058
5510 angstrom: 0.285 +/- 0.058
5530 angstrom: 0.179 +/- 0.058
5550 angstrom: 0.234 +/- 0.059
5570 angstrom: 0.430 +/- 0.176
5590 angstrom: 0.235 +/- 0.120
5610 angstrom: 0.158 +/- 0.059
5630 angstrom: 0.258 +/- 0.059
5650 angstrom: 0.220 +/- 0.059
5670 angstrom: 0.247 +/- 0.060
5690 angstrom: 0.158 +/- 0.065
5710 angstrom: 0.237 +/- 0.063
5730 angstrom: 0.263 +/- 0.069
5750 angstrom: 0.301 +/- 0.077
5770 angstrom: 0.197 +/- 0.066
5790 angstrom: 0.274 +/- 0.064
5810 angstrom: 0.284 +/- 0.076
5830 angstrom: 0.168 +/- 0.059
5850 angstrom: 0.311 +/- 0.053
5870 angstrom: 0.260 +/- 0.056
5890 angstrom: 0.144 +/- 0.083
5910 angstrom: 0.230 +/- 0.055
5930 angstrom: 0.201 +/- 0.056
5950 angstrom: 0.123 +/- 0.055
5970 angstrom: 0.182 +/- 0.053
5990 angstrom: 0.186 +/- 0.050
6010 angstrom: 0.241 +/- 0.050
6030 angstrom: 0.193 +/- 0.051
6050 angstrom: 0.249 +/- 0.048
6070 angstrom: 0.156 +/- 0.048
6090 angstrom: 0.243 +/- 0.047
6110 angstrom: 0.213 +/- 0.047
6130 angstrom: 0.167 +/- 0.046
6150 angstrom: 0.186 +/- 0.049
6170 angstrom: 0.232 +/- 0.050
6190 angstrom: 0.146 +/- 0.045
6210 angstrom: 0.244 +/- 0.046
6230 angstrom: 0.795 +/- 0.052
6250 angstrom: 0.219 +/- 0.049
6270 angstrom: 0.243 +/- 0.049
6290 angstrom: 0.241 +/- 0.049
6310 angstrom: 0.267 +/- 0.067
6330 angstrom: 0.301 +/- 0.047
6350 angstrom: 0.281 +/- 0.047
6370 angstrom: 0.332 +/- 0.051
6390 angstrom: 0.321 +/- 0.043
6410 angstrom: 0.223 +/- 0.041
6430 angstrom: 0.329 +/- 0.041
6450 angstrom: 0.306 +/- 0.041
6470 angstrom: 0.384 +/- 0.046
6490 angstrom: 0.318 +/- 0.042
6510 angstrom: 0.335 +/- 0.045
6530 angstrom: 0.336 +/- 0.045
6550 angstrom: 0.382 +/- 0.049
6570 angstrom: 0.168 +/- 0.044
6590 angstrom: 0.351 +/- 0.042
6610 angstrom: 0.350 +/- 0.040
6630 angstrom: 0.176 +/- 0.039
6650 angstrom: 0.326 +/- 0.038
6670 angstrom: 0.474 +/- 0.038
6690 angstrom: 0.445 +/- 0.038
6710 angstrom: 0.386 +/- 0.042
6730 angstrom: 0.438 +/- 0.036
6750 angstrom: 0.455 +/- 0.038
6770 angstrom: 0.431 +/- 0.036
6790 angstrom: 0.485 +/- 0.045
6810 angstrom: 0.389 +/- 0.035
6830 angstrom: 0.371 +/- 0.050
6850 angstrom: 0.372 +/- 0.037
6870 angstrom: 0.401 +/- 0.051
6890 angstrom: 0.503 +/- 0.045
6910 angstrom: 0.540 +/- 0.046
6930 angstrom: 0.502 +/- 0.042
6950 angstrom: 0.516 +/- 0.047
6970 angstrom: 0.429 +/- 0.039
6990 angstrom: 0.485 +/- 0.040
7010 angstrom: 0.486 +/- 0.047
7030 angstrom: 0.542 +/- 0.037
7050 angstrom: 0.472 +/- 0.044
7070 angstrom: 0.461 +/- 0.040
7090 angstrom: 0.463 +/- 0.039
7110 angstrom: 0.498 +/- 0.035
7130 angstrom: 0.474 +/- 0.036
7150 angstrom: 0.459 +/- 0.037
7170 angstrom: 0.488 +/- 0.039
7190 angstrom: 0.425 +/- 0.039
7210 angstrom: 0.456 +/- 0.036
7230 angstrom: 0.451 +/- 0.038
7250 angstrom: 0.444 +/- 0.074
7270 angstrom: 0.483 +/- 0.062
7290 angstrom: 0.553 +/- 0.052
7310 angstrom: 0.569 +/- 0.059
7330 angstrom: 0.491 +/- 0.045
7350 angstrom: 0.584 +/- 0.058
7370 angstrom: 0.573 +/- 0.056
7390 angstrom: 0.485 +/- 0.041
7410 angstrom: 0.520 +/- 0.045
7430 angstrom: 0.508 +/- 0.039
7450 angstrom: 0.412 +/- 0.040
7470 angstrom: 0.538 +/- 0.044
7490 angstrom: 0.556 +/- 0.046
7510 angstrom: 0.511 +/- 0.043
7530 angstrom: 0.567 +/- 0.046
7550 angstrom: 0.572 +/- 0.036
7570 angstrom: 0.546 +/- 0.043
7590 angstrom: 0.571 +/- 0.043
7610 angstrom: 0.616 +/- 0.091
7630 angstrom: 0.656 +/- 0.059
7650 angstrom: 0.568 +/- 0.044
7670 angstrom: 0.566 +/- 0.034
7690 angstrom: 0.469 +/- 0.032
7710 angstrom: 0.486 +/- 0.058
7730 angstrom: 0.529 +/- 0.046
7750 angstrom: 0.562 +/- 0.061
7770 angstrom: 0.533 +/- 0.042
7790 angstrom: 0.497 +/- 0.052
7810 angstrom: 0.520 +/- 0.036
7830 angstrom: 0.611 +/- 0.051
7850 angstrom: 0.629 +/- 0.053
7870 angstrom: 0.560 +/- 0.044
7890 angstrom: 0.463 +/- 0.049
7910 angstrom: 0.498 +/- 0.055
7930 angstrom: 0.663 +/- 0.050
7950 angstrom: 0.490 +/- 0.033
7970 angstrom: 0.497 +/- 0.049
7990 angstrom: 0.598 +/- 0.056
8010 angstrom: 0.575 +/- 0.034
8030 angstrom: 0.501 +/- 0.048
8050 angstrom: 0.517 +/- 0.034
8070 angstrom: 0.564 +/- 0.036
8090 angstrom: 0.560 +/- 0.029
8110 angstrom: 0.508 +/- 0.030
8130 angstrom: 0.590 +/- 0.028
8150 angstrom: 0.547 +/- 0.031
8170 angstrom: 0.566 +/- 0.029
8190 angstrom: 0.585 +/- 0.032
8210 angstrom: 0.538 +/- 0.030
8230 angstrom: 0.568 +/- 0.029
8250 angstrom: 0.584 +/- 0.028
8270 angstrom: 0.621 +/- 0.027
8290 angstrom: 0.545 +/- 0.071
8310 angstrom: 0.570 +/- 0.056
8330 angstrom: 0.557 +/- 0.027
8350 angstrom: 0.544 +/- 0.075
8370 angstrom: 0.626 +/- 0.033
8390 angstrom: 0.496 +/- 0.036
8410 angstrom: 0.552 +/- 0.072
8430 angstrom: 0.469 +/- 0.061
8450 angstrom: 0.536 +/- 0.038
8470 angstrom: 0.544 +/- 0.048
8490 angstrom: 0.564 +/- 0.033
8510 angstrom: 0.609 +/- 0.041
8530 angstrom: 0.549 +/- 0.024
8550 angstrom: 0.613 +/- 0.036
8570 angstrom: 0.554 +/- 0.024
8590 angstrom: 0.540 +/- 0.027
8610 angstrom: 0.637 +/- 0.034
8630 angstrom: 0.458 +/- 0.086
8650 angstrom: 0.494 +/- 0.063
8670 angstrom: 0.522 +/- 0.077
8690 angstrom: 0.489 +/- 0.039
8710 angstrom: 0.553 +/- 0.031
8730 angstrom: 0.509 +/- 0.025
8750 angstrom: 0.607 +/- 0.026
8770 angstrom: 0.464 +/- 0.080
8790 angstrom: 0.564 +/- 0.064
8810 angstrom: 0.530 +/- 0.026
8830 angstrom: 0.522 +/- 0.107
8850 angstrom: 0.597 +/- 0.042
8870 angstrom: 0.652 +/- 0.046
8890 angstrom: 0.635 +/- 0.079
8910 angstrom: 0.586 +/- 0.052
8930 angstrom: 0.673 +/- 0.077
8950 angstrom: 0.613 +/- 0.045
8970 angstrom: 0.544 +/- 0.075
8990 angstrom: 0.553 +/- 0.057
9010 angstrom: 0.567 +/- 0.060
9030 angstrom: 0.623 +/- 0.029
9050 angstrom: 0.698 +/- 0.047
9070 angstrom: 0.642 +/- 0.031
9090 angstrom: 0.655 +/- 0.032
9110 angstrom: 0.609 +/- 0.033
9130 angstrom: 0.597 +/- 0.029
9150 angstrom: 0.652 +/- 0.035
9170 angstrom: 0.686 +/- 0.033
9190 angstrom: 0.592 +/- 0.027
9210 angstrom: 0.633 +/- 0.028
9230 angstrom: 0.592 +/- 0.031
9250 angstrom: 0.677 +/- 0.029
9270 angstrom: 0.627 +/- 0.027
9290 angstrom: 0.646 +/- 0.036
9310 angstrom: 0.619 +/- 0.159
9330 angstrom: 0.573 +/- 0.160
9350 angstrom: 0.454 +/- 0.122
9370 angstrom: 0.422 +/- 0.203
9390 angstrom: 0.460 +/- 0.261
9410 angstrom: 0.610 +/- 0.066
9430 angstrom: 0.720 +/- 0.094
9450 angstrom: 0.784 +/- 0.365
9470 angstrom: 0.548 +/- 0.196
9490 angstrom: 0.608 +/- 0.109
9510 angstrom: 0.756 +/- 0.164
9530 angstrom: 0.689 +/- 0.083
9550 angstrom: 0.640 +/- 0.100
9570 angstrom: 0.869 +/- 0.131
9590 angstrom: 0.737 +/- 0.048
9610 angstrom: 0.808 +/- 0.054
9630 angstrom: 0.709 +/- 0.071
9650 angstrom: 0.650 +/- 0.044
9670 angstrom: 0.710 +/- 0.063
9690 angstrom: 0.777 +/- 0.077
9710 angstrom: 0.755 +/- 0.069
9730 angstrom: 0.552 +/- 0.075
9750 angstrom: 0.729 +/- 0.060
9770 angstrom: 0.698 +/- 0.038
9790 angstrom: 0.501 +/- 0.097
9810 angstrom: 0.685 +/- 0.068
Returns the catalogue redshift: 0.67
